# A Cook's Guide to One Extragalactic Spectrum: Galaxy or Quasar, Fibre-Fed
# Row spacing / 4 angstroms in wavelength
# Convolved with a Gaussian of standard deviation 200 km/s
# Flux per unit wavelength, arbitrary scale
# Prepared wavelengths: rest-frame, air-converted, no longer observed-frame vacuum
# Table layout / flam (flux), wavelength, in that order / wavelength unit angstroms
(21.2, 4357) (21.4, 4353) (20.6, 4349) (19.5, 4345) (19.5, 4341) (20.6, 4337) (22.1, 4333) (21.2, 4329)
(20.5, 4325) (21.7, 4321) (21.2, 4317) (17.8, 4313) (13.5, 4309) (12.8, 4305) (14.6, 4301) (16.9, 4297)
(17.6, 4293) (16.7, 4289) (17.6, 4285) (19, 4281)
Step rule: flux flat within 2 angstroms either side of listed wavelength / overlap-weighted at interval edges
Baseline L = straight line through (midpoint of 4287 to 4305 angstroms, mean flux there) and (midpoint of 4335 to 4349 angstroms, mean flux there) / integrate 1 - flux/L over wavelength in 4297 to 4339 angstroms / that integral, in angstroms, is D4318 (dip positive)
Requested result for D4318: -1.2 angstroms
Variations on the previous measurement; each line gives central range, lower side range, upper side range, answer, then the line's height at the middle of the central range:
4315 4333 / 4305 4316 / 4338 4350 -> -4.07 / 17.3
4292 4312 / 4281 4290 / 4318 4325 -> 4.30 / 19.3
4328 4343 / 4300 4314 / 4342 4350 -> -1.99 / 18.4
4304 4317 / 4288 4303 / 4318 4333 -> 2.13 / 18.9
